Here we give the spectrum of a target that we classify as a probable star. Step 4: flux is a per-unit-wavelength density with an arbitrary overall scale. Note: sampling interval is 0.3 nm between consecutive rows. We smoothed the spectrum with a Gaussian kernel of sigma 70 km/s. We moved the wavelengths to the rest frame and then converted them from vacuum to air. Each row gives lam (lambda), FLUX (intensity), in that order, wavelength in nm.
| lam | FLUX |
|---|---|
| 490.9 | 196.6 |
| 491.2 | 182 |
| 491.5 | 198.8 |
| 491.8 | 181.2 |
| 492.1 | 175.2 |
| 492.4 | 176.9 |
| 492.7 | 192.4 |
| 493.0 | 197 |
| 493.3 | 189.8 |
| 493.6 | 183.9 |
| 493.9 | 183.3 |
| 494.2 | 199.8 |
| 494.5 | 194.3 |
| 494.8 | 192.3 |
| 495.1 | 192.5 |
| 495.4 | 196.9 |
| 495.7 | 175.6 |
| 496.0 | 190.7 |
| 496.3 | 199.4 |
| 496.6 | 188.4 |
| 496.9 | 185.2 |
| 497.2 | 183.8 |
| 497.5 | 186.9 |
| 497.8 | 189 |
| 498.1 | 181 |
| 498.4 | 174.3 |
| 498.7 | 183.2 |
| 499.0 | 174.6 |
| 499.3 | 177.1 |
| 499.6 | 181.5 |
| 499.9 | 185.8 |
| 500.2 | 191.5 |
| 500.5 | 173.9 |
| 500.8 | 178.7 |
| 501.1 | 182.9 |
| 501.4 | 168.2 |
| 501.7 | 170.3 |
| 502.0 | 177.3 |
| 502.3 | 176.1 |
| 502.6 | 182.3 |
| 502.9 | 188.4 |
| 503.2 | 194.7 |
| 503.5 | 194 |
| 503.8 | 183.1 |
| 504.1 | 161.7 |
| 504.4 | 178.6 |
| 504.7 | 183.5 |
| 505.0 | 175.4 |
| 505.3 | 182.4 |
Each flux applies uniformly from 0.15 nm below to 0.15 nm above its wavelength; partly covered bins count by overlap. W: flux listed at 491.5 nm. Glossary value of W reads 198.8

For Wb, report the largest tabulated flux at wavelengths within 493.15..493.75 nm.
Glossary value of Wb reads 189.8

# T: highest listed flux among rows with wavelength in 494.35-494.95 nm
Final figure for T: 194.3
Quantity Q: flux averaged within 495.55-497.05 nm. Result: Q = 188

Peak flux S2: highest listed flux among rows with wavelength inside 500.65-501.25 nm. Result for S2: 182.9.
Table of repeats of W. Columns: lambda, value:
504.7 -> 183.5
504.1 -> 161.7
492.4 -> 176.9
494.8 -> 192.3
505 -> 175.4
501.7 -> 170.3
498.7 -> 183.2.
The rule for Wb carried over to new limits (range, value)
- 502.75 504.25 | 194.7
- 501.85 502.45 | 177.3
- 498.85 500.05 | 185.8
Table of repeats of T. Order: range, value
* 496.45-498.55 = 189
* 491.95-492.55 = 176.9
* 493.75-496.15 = 199.8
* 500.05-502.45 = 191.5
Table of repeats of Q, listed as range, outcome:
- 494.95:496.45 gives 191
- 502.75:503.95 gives 190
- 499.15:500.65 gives 182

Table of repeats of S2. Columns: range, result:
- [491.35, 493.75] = 198.8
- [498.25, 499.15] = 183.2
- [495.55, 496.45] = 199.4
